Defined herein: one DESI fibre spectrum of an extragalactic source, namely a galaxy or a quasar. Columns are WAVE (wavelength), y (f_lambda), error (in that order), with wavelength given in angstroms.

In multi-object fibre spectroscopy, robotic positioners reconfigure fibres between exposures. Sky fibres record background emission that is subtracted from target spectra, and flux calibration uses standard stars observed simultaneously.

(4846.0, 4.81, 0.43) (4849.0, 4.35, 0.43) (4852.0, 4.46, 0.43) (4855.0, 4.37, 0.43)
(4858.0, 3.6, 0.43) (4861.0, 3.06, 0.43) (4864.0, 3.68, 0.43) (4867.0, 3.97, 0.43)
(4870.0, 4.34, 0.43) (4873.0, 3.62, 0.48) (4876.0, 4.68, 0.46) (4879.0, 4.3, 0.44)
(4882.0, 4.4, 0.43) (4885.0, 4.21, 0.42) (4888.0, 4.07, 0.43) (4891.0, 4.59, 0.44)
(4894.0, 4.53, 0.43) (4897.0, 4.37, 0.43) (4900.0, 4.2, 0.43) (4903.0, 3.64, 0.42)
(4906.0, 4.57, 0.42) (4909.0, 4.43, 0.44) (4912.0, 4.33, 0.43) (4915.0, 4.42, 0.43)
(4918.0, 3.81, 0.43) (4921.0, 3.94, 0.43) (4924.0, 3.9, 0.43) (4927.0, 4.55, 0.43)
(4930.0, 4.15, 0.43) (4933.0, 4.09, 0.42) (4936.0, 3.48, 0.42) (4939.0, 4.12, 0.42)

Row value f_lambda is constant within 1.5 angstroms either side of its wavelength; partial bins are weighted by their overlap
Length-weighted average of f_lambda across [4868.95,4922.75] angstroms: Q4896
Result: 4.24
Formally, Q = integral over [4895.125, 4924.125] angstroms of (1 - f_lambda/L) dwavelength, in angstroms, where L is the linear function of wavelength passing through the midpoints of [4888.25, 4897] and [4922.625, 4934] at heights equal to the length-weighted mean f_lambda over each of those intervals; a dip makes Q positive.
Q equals 1.0 angstroms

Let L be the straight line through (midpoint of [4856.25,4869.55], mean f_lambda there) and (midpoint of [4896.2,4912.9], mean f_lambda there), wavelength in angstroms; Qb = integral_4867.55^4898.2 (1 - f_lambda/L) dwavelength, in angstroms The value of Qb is -2.82 angstroms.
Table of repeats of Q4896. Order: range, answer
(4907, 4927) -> 4.18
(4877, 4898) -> 4.36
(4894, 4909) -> 4.25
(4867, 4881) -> 4.21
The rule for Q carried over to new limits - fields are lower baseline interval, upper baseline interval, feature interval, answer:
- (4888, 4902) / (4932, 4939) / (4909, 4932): -0.83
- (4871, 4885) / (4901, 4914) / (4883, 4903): -0.14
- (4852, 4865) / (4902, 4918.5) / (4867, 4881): -1.08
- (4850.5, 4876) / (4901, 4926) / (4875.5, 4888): -1.02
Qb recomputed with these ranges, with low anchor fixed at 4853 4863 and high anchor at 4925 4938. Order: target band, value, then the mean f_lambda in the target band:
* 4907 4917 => -1.0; 4.37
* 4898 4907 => -0.5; 4.13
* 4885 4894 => -1.1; 4.34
